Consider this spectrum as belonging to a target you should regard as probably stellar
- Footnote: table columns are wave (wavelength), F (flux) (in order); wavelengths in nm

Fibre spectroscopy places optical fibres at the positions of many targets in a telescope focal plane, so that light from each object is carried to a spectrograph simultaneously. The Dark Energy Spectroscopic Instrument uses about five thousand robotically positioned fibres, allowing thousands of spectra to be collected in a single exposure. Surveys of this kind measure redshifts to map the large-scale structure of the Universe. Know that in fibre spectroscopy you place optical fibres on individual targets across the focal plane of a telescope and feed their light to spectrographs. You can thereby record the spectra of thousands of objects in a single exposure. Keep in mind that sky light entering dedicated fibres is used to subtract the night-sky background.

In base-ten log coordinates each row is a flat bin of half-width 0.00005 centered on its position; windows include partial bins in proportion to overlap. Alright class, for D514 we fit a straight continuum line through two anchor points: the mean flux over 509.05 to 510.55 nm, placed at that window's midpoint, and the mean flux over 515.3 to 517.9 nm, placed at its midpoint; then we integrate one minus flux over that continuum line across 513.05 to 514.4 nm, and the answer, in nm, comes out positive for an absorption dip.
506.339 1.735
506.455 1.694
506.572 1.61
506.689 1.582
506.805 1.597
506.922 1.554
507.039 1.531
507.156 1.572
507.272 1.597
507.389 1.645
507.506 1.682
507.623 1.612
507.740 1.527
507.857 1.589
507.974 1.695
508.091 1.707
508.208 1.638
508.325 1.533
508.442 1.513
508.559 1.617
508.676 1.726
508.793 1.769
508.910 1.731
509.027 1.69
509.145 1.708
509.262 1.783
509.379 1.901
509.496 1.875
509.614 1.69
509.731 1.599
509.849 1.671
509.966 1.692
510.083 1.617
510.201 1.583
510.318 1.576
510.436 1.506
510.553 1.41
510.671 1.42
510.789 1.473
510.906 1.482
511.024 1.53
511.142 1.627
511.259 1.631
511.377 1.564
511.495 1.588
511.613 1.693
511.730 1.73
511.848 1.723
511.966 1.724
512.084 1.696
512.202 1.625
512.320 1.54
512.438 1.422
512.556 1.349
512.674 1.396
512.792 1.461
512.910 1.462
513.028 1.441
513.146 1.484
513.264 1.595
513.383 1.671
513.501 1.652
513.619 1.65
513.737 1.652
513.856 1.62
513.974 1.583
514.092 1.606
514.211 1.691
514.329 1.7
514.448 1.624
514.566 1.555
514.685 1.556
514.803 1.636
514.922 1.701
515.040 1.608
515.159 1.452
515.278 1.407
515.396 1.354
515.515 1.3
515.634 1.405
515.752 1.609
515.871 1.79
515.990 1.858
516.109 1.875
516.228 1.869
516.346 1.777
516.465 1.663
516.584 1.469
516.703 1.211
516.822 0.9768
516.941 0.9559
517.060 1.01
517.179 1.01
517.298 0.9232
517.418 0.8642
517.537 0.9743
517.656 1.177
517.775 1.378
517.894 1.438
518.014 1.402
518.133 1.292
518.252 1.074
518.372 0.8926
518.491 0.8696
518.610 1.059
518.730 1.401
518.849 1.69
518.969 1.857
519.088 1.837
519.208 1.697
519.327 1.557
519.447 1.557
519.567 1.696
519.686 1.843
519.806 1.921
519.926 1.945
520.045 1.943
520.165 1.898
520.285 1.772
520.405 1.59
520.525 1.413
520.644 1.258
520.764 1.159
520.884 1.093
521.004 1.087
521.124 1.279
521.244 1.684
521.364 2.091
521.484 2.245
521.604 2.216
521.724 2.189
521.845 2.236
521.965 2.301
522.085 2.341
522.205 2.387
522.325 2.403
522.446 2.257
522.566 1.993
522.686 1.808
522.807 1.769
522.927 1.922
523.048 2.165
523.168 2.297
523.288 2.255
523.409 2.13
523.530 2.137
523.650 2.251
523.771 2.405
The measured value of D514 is -0.12 nm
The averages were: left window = 1.67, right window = 1.36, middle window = 1.62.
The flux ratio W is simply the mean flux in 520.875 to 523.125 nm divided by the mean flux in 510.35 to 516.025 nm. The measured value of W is 1.27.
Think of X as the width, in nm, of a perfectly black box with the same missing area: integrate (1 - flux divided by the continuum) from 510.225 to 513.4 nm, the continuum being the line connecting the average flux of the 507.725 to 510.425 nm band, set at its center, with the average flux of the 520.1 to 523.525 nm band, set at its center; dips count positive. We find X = 0.319 nm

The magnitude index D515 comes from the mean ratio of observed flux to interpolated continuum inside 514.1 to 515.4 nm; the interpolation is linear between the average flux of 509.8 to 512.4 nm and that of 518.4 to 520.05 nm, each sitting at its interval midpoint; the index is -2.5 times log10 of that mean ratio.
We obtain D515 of 0.01 mag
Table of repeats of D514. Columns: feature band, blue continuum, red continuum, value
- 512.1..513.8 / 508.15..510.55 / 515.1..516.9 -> 0.06 nm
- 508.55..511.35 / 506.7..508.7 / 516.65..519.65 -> -0.19 nm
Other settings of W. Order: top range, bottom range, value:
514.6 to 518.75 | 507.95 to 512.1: 0.82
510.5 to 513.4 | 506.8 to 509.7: 0.93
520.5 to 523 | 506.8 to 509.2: 1.15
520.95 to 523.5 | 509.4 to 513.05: 1.30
